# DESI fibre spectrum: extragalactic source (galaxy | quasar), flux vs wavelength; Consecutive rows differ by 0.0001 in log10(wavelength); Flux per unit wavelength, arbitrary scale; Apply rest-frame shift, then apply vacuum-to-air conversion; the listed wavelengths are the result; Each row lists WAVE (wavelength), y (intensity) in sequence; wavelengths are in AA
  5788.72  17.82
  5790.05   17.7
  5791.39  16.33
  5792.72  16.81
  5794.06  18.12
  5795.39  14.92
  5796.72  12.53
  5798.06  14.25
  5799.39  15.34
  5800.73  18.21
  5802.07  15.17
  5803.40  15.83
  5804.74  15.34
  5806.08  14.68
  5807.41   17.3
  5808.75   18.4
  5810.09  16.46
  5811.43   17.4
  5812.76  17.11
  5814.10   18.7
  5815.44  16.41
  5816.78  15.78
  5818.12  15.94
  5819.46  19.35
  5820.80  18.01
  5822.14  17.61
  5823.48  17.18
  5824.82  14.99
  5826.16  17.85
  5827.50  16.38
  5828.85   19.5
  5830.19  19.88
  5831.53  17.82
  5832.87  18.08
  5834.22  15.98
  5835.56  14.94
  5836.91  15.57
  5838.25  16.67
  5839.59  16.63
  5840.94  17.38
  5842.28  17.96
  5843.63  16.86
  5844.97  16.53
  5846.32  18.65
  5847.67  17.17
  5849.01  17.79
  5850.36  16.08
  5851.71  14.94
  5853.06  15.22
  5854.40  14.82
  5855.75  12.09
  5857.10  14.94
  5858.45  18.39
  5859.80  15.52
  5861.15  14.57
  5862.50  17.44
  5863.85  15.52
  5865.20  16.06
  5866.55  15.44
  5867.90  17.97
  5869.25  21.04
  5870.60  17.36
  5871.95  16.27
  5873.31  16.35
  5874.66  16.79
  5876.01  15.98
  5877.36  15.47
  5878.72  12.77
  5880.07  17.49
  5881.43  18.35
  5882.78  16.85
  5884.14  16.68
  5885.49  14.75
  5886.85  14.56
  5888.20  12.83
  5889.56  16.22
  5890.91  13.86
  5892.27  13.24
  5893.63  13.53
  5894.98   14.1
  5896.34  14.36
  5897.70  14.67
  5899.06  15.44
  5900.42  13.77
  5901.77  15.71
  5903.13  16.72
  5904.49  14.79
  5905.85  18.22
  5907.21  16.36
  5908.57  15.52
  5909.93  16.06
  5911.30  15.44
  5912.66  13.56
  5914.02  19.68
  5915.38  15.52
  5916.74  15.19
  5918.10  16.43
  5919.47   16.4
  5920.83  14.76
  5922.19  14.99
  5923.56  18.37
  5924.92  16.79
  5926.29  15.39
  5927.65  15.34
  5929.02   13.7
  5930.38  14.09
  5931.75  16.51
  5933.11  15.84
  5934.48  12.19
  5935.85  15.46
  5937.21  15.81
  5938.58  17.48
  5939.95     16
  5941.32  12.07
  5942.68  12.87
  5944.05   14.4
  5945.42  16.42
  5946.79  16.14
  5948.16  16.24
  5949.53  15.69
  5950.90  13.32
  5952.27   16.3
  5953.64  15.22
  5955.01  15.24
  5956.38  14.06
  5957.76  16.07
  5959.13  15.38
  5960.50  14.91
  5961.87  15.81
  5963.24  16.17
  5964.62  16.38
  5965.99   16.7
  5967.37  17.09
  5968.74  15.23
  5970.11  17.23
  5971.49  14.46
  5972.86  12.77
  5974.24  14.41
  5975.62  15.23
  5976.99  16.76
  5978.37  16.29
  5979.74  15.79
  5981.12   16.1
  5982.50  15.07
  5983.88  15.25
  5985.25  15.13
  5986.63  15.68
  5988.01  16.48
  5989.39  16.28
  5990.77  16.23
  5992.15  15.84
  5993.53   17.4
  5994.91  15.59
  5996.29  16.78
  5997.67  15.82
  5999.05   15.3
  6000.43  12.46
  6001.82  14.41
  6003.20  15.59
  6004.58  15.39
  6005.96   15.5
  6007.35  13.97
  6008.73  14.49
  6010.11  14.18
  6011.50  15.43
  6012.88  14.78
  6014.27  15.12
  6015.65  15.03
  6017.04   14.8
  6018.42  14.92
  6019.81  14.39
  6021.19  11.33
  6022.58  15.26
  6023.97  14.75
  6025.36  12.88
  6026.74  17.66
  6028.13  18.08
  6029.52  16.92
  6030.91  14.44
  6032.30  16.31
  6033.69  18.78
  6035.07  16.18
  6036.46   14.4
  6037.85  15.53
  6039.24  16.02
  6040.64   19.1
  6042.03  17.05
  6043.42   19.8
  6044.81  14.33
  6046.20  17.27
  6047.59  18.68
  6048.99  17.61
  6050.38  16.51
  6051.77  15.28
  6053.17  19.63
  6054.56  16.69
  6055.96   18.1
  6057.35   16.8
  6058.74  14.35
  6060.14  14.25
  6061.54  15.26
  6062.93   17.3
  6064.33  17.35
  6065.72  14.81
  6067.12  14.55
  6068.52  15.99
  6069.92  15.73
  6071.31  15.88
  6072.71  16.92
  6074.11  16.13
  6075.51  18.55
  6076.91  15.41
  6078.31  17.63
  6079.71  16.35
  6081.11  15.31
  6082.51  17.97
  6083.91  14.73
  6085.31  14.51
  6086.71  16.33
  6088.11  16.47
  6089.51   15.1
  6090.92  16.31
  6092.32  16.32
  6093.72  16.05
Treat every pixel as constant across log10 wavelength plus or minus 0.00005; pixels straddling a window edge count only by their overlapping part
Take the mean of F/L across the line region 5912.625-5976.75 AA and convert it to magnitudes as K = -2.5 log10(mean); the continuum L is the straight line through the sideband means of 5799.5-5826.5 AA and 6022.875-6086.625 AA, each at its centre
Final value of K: 0.08 mag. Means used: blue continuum 16.8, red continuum 16.4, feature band 15.5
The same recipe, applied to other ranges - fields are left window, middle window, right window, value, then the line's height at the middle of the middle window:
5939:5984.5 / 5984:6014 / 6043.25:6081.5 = 0.03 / 15.8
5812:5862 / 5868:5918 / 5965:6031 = 0.04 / 16.3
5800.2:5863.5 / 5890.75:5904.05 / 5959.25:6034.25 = 0.12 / 16.2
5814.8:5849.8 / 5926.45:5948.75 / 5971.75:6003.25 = 0.07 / 16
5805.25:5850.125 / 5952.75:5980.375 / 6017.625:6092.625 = 0.07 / 16.6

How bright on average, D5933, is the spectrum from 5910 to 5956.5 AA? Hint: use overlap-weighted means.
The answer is 15.4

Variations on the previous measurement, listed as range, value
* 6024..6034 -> 16.2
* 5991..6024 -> 15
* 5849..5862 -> 15.3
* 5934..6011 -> 15.4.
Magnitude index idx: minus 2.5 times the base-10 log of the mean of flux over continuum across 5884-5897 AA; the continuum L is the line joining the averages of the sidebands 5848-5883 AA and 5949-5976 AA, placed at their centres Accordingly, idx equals 0.120 mag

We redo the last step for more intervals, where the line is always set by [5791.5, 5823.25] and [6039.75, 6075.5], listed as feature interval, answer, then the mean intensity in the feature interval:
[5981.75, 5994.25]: 0.05 mag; 15.9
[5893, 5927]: 0.06 mag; 15.7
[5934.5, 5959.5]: 0.10 mag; 15.1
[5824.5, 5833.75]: -0.08 mag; 17.8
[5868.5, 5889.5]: 0.02 mag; 16.2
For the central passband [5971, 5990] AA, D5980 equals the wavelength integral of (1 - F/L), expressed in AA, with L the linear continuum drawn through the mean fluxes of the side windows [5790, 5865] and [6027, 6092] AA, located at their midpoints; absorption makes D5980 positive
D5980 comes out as 1.2 AA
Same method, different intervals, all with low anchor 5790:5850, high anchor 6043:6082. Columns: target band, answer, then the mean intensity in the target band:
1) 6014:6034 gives 1.49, 15.3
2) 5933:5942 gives 0.94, 14.9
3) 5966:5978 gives 0.81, 15.5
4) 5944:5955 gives 0.75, 15.5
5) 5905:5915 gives 0.21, 16.3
